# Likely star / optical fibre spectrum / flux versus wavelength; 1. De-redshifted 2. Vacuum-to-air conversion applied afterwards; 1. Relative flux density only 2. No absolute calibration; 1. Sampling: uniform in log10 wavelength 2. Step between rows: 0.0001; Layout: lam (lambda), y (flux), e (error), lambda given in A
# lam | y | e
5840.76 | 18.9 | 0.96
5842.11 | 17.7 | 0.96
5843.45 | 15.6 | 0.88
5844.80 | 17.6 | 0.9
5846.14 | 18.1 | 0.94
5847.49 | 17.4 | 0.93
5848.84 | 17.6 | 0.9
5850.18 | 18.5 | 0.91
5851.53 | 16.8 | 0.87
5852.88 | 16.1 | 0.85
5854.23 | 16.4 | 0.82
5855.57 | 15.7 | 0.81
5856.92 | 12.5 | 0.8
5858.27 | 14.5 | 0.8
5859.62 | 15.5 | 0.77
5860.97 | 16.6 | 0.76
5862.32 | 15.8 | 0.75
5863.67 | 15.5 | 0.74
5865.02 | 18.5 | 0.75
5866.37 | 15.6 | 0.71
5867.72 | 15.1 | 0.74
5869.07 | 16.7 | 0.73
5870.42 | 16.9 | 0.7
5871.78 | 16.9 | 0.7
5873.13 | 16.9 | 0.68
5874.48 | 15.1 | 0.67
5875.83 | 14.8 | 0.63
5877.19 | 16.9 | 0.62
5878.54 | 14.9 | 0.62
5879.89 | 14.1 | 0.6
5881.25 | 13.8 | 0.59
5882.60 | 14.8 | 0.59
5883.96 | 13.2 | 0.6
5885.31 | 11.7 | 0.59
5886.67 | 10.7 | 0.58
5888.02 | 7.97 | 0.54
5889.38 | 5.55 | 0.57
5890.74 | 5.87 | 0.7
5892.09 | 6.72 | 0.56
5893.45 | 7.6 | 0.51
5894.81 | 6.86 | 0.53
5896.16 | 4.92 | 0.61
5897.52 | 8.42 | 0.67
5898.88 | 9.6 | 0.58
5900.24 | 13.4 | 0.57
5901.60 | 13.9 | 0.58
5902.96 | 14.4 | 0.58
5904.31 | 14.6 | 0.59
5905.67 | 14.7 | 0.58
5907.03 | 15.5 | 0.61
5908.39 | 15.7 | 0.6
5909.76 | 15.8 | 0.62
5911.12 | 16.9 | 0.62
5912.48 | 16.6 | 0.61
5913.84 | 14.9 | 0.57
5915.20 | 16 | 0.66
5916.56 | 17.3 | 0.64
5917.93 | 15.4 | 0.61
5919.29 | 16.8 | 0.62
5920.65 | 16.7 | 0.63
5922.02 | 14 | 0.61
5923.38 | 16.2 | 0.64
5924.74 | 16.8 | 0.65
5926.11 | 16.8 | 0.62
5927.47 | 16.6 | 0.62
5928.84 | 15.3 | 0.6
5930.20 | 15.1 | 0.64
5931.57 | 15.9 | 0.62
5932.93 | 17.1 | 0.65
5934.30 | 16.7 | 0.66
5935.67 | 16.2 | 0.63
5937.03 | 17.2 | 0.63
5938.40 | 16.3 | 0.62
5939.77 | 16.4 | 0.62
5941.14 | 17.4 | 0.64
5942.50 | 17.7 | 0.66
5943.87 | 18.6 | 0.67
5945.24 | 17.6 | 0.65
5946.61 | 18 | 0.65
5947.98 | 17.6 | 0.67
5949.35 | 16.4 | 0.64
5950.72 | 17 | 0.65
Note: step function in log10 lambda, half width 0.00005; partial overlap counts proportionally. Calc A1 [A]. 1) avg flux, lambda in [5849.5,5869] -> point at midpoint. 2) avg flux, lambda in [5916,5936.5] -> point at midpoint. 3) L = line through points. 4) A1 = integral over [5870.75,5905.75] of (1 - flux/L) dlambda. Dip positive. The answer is 9.16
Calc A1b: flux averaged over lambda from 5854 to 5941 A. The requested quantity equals 14.4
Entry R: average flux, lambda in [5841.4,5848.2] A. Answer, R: 17.3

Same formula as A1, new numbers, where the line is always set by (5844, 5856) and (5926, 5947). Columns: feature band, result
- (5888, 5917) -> 8.4 A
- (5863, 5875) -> 0.5 A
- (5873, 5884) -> 1.3 A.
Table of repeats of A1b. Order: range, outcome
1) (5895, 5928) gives 14.5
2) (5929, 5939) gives 16.3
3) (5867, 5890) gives 13.9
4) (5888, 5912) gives 11.2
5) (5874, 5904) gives 11.2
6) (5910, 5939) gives 16.2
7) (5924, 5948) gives 16.8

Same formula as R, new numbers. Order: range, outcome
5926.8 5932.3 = 15.7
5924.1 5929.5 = 16.4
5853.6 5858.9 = 14.8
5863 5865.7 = 17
